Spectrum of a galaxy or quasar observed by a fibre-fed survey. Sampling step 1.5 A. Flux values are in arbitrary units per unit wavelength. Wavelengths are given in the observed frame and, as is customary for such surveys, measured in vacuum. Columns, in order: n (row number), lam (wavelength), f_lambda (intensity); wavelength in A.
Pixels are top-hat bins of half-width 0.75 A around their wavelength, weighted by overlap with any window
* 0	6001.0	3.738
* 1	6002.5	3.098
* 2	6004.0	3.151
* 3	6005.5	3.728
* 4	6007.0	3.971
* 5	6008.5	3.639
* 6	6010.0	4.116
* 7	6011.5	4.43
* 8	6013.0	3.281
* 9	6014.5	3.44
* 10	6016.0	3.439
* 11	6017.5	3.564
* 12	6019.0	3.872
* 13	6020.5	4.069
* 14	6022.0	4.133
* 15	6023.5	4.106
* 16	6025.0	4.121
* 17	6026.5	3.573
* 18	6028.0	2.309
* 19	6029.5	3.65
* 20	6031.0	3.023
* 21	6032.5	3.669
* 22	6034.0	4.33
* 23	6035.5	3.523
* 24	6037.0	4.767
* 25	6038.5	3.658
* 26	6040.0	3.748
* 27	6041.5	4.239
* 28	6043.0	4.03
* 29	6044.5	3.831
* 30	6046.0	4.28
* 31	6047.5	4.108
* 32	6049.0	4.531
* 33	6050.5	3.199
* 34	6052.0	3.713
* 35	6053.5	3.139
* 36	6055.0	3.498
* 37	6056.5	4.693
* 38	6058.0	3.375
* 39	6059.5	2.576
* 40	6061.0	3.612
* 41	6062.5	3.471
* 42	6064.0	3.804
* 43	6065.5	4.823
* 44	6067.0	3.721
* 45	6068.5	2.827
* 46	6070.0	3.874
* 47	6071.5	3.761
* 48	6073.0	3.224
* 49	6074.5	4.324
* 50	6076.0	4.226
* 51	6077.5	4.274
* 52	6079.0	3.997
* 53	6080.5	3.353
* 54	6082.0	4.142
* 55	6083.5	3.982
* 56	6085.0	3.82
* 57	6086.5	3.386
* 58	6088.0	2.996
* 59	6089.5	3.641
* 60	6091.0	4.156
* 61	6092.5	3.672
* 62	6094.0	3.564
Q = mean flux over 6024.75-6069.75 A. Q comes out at 3.73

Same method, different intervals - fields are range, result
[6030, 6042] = 3.86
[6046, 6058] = 3.84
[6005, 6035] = 3.72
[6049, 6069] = 3.62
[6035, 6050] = 4.07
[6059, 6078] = 3.74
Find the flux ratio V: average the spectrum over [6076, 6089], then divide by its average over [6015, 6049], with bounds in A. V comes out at 1.0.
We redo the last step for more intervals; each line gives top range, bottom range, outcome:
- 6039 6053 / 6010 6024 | 1.03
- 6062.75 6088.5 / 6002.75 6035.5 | 1.03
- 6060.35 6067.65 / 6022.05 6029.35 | 1.08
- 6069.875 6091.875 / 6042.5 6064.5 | 1.02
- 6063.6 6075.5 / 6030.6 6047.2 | 0.96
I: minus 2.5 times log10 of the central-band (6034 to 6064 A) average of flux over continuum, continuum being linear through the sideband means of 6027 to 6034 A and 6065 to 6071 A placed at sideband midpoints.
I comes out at -0.083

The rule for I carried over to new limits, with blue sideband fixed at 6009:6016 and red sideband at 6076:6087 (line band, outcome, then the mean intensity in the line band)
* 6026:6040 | 0.054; 3.62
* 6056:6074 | 0.063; 3.64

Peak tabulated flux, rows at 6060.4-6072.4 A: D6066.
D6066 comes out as 4.823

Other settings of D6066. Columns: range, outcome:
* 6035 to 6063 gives 4.767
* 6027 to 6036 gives 4.33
